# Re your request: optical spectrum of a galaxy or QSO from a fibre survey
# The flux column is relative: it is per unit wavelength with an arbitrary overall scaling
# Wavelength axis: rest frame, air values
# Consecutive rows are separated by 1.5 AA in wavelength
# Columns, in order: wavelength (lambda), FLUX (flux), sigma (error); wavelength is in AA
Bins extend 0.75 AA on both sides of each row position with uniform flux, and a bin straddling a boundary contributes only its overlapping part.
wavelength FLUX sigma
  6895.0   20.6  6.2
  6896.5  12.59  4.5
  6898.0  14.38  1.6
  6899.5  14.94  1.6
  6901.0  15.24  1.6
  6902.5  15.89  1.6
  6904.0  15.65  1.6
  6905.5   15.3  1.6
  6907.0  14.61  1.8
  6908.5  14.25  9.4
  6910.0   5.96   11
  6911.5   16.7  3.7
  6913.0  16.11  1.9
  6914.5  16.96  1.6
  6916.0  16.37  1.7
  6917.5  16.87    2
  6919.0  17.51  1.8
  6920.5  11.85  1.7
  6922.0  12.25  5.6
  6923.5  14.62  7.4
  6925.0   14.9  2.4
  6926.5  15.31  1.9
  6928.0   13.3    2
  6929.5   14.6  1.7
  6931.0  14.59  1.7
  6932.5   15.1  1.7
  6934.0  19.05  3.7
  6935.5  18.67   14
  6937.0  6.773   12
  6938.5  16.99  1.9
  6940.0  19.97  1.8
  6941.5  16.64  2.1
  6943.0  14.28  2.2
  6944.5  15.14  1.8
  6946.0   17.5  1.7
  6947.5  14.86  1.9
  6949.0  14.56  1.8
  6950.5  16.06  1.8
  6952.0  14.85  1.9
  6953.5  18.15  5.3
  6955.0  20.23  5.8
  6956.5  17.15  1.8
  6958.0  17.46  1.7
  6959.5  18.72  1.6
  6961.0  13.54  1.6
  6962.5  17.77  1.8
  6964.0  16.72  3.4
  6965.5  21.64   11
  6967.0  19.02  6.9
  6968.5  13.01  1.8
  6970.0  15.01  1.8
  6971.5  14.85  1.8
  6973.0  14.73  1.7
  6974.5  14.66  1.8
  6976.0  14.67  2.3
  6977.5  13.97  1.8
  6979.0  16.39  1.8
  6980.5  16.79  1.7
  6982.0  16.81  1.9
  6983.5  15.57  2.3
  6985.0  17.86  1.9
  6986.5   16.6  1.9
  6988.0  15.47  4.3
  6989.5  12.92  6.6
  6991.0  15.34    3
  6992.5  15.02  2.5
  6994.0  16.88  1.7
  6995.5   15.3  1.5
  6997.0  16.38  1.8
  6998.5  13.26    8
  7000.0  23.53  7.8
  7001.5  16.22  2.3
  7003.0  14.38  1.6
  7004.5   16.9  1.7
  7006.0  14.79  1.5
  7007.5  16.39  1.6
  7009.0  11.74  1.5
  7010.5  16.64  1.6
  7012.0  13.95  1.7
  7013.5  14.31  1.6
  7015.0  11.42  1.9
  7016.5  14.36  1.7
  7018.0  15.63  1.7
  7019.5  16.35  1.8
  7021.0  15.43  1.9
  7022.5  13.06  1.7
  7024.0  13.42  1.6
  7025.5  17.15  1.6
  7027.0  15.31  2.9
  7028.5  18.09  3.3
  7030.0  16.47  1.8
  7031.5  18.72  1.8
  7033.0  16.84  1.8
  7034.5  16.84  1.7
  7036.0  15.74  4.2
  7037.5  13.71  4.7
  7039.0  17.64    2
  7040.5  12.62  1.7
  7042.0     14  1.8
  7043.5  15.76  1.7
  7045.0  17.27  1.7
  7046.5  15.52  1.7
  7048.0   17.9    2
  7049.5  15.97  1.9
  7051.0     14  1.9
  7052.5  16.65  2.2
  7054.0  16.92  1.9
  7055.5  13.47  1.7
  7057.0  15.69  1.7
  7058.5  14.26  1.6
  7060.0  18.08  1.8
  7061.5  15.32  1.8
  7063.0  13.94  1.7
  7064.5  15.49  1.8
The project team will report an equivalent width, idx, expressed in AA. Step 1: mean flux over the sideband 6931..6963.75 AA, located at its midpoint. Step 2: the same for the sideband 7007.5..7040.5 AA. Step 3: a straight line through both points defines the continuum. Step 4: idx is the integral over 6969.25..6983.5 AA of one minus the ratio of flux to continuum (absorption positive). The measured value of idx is 0.55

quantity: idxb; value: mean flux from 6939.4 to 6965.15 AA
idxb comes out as 16.7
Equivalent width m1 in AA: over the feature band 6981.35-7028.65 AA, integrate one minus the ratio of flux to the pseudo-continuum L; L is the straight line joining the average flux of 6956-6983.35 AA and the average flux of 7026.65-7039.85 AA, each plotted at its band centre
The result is 2.77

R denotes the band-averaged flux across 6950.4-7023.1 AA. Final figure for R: 15.9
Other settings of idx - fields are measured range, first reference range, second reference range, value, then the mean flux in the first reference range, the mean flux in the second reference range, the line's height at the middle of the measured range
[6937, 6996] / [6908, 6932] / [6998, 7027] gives -4.9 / 14.5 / 15.2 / 14.9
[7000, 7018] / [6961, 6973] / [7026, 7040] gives 1.6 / 16.5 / 16.5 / 16.5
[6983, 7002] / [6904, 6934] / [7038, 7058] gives -1.2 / 14.7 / 15.6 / 15.2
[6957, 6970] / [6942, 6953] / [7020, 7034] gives -1.3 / 15.4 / 16.1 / 15.5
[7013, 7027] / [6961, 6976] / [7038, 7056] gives 1.1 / 16.2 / 15.6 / 15.8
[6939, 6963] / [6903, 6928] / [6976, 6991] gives -2.3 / 14.7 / 15.7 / 15.2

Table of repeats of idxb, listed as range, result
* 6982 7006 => 16.1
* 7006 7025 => 14.4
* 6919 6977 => 15.8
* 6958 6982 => 16.2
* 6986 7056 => 15.6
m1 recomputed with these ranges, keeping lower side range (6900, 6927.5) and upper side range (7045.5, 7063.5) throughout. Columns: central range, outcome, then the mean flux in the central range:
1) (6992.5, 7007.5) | -0.97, 16.3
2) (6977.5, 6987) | -0.77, 16.5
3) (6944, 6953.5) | -0.45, 15.7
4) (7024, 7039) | -0.87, 16.4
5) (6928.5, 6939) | -0.08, 15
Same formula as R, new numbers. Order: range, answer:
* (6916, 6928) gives 14.8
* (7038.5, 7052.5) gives 15.6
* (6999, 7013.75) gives 15.9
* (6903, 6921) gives 14.9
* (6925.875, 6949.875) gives 15.5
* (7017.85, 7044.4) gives 15.7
